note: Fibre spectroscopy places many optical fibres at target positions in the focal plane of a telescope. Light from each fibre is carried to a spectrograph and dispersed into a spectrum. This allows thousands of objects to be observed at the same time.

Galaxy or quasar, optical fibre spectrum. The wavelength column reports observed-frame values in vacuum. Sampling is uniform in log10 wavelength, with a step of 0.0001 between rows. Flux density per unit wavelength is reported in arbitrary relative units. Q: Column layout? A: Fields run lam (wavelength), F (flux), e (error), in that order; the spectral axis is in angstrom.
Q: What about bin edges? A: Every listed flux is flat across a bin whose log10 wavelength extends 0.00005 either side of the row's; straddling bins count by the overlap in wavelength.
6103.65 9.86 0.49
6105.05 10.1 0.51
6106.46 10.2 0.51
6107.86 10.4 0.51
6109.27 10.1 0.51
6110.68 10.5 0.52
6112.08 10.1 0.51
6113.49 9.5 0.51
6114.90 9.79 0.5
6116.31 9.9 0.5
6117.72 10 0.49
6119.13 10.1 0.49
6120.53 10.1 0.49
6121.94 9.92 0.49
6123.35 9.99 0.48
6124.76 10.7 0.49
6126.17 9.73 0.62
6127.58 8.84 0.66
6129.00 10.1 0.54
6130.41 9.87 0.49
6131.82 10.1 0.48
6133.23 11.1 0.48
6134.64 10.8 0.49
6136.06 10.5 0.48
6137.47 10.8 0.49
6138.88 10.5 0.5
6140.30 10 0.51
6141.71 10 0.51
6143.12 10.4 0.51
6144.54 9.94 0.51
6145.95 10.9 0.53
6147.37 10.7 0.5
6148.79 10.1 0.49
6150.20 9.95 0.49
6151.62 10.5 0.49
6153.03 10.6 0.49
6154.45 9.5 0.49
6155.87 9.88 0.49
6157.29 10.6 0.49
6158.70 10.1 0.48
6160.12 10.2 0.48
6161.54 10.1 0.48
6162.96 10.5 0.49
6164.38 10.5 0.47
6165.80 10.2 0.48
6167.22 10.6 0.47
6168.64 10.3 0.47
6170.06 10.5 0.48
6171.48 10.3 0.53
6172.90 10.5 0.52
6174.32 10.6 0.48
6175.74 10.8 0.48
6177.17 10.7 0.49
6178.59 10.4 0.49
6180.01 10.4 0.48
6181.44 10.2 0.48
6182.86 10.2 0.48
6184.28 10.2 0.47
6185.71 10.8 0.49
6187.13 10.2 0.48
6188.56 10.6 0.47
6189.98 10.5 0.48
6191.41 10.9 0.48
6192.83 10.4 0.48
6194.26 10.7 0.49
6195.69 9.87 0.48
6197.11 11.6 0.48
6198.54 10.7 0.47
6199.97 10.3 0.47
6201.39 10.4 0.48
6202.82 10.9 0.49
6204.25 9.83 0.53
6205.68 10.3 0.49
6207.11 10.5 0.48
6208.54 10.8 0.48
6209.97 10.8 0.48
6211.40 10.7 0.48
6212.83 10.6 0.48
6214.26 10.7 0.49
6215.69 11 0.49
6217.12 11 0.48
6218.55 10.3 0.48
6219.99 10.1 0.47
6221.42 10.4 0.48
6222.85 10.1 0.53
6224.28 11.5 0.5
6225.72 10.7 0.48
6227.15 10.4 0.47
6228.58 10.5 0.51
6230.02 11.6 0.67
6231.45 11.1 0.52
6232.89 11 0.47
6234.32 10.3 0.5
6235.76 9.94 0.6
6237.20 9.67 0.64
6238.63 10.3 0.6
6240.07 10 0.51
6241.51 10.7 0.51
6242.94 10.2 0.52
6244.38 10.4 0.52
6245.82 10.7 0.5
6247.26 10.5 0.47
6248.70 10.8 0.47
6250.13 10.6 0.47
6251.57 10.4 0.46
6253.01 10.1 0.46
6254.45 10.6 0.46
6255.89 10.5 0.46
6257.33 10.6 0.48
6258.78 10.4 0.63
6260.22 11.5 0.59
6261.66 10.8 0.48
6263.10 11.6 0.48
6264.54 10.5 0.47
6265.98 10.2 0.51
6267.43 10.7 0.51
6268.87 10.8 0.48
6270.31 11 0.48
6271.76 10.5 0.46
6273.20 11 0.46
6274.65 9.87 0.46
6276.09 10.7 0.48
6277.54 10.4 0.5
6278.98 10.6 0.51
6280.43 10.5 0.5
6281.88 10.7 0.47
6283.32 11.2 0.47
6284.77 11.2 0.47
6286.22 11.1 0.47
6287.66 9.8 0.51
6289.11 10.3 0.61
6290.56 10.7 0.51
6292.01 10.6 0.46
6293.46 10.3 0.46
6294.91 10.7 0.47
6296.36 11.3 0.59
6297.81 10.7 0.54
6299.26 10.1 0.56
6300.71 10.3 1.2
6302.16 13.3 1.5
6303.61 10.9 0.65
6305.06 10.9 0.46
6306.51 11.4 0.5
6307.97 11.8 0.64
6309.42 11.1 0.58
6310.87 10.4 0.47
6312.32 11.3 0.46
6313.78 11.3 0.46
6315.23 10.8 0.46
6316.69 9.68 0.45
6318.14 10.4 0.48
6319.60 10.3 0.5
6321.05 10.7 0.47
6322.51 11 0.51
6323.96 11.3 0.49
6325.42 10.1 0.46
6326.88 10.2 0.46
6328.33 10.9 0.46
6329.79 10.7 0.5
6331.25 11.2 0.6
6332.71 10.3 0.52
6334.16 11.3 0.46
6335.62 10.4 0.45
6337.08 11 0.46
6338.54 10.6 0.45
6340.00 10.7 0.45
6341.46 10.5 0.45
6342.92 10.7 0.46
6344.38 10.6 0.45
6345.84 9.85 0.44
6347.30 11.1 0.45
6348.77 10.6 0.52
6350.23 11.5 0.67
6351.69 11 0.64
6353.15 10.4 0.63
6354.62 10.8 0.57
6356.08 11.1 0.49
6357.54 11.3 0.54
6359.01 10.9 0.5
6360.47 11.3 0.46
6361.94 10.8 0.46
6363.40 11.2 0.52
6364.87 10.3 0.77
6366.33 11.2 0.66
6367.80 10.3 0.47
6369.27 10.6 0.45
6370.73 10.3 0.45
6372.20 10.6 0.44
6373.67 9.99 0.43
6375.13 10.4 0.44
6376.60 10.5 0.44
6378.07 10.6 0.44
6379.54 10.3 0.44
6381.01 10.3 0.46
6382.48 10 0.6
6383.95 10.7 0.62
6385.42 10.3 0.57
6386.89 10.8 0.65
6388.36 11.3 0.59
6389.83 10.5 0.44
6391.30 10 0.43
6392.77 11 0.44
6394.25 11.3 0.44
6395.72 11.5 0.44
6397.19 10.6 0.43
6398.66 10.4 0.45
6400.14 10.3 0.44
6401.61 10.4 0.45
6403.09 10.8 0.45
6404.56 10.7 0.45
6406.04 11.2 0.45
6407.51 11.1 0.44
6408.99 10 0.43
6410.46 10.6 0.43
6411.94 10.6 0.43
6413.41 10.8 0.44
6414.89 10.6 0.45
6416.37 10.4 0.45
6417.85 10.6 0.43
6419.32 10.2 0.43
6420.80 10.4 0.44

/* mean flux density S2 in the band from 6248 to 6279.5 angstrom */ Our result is 10.6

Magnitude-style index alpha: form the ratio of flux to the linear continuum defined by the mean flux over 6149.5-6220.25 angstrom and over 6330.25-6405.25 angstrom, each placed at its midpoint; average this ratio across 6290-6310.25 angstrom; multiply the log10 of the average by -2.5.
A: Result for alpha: -0.04 mag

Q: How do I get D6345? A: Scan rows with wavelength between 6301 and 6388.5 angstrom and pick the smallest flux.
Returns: 9.68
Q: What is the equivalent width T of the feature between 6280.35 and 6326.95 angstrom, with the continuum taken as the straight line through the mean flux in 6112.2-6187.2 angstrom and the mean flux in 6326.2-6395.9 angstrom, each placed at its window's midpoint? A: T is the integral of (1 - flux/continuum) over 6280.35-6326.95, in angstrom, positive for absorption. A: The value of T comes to -1.03 angstrom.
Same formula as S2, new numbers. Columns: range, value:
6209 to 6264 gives 10.6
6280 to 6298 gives 10.7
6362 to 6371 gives 10.7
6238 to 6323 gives 10.7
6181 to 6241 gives 10.5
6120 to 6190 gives 10.3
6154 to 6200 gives 10.4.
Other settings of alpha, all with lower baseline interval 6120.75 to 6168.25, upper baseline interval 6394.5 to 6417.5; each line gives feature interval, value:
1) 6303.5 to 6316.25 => -0.06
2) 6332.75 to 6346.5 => -0.01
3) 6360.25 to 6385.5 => 0.01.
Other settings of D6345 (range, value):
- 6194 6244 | 9.67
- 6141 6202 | 9.5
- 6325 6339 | 10.1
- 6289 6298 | 10.3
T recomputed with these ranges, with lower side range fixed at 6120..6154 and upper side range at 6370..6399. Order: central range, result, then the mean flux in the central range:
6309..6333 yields -0.45 angstrom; 10.7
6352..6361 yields -0.36 angstrom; 11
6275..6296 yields -0.37 angstrom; 10.6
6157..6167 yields -0.03 angstrom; 10.3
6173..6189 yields -0.24 angstrom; 10.5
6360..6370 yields -0.24 angstrom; 10.8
